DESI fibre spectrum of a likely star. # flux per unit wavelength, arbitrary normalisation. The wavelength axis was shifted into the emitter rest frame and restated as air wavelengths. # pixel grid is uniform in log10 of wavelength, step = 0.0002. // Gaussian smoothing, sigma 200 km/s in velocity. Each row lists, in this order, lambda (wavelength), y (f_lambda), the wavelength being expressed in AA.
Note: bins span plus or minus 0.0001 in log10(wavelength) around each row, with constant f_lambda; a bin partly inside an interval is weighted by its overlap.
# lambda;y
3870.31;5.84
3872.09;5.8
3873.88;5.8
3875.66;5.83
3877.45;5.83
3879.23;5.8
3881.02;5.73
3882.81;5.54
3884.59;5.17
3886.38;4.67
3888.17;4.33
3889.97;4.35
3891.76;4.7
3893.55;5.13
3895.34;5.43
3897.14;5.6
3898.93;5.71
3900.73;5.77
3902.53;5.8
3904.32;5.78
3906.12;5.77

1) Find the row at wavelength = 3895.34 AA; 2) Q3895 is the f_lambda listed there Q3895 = 5.43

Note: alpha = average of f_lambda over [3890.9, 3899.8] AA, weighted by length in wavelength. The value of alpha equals 5.32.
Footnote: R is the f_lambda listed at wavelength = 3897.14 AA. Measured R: 5.6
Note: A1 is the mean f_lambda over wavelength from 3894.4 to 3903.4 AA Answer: 5.66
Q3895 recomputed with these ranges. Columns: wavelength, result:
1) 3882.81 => 5.54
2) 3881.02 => 5.73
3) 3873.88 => 5.8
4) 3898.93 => 5.71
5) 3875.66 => 5.83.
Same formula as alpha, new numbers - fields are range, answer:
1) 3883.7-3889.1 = 4.72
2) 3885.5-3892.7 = 4.51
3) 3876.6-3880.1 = 5.82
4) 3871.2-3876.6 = 5.8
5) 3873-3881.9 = 5.8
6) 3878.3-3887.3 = 5.39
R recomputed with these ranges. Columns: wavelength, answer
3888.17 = 4.33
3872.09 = 5.8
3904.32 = 5.78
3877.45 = 5.83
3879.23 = 5.8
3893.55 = 5.13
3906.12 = 5.77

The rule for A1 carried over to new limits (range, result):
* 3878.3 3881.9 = 5.77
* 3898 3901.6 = 5.74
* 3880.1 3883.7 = 5.63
